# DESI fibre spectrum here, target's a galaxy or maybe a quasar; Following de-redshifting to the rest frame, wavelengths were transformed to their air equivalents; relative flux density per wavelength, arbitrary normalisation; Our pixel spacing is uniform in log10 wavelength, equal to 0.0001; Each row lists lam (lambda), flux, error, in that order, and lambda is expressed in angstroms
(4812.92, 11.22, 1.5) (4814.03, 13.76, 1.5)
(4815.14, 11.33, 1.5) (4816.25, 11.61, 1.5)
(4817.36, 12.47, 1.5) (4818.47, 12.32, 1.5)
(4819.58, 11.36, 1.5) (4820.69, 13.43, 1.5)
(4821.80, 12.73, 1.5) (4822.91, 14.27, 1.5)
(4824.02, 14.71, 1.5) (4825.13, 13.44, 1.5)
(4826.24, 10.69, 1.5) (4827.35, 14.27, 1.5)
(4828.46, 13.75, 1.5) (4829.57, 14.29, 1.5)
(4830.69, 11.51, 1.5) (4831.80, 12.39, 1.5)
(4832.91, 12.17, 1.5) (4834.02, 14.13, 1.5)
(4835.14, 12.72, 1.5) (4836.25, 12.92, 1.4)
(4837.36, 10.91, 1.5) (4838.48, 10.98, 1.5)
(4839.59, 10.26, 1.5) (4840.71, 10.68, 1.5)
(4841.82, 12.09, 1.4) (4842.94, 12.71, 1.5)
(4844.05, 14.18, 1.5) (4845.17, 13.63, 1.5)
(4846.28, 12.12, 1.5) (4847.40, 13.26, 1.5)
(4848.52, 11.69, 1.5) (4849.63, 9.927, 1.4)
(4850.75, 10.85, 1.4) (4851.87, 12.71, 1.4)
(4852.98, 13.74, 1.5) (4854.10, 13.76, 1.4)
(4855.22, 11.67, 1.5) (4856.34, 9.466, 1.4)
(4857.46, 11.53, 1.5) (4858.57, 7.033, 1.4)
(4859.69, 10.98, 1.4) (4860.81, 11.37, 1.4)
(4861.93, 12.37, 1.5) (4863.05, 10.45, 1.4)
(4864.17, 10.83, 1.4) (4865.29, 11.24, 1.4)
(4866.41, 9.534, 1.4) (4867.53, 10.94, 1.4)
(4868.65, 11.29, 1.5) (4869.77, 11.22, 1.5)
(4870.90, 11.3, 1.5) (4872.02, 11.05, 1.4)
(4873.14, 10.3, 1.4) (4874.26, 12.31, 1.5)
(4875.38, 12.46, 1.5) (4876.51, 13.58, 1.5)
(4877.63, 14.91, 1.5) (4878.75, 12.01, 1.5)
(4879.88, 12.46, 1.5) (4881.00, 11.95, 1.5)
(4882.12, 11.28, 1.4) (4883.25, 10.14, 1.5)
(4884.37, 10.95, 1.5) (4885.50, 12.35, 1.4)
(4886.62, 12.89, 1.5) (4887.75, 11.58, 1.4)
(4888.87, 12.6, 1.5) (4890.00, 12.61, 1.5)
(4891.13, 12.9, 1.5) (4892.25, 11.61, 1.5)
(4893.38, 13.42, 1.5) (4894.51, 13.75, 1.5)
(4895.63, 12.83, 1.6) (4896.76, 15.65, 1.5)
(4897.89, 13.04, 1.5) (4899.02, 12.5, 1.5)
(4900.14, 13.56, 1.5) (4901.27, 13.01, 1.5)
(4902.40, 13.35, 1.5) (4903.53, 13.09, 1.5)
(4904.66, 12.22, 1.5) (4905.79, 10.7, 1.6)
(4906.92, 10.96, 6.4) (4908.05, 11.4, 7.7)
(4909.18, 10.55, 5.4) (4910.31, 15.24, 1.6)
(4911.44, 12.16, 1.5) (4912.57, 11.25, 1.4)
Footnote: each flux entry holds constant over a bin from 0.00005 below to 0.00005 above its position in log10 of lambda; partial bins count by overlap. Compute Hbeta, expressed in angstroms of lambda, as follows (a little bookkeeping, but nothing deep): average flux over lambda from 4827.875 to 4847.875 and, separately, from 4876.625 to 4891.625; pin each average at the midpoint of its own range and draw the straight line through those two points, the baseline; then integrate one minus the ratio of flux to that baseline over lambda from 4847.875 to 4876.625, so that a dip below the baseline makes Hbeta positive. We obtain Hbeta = 2.54 angstroms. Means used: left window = 12.5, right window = 12.2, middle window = 11.3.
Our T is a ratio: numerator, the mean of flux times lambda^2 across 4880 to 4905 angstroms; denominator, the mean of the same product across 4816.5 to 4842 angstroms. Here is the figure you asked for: 1.03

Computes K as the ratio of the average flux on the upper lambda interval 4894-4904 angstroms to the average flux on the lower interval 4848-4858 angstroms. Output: 1.1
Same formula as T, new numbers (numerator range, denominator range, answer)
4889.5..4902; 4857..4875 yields 1.23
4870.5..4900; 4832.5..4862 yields 1.07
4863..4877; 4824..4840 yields 0.91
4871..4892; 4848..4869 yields 1.10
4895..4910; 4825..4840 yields 1.04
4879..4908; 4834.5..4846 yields 1.05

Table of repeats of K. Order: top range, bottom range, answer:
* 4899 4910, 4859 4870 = 1.11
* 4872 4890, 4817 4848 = 0.96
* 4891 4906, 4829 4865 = 1.10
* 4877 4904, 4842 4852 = 1.03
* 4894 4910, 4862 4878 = 1.10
